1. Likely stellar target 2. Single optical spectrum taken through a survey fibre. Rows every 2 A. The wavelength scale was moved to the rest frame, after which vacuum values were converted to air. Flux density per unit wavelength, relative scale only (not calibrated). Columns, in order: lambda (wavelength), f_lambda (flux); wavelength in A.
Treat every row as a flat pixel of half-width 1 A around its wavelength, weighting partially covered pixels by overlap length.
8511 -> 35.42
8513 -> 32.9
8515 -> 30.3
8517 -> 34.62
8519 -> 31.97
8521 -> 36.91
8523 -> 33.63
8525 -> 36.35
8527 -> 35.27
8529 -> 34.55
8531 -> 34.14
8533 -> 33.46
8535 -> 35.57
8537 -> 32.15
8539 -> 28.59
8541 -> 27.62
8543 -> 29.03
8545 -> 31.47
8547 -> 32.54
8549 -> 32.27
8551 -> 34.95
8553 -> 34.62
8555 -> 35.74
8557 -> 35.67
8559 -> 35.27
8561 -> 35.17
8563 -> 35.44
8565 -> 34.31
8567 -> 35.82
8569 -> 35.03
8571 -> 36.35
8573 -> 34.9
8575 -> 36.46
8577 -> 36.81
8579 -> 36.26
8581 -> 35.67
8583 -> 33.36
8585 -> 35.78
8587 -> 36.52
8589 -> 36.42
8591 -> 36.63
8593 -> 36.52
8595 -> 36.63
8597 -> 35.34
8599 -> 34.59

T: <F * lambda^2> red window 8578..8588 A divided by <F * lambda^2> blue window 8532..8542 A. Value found 1.1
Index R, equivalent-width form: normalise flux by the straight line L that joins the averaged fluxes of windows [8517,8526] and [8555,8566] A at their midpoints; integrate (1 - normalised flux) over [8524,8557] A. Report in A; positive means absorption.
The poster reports 1.8 A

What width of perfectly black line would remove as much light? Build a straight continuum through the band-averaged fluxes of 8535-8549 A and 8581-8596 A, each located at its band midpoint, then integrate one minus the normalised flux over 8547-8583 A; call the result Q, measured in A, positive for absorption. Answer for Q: -2.0 A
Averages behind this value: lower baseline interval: 30.8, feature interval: 35.2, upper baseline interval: 36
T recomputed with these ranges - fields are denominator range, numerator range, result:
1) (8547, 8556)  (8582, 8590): 1.05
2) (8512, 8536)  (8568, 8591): 1.06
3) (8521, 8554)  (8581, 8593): 1.10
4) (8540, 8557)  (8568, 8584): 1.10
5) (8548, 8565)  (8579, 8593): 1.03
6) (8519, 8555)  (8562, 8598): 1.09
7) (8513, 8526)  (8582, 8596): 1.08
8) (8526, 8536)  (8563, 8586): 1.04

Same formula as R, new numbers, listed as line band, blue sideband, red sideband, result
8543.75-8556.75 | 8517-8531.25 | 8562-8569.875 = 0.50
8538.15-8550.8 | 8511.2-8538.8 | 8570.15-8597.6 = 1.47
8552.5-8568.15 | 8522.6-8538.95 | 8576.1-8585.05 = -0.15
